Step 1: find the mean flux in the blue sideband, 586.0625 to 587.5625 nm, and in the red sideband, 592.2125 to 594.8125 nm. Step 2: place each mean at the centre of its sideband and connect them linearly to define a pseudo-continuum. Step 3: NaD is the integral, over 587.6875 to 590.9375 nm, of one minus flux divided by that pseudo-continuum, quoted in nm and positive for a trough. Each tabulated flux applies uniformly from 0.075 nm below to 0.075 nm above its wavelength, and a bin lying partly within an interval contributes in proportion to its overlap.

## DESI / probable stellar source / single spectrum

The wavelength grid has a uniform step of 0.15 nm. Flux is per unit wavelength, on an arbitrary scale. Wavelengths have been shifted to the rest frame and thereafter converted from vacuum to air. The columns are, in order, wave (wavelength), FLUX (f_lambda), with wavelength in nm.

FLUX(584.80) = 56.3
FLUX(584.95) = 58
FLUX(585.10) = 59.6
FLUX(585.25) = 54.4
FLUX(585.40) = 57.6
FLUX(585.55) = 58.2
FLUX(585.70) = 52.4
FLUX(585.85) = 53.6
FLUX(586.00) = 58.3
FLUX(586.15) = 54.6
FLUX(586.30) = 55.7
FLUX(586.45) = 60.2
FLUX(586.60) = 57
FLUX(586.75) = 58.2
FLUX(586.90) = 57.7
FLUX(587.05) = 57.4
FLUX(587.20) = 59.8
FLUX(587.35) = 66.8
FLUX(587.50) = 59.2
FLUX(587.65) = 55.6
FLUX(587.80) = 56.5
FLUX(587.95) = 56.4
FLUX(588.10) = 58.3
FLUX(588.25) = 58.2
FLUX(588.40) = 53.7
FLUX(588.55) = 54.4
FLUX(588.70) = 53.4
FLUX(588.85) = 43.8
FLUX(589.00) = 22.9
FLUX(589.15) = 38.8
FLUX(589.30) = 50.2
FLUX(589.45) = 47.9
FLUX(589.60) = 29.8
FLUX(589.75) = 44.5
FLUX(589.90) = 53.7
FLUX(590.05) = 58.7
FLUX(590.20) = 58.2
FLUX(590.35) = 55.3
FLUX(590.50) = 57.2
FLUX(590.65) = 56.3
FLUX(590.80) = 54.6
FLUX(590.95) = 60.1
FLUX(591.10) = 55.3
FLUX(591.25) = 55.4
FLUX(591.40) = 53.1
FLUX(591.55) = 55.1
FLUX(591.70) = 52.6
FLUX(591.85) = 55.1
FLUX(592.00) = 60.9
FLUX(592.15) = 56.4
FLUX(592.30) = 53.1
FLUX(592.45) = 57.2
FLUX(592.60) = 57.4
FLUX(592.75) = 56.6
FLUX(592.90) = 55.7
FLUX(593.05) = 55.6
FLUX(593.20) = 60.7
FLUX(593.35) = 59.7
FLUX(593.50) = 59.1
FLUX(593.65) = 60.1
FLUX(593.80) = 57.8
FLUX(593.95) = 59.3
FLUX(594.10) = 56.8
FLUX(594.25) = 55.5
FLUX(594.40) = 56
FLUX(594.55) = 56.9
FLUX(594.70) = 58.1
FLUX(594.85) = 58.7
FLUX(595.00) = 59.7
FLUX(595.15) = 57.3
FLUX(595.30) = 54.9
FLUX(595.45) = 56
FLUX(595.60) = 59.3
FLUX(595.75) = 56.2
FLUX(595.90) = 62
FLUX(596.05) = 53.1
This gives 0.41 nm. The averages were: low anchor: 58.7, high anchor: 57.4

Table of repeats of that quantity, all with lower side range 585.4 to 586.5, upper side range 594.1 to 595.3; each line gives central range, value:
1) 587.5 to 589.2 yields 0.17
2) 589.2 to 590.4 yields 0.15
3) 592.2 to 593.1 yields 0.02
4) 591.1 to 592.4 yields 0.04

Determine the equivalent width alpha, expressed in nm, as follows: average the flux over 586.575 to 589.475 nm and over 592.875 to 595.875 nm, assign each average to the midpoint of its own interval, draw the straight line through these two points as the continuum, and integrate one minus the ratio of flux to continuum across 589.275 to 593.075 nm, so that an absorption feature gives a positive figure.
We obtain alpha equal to 0.100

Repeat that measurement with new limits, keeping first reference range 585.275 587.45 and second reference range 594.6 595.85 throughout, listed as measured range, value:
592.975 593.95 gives -0.02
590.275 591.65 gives 0.04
